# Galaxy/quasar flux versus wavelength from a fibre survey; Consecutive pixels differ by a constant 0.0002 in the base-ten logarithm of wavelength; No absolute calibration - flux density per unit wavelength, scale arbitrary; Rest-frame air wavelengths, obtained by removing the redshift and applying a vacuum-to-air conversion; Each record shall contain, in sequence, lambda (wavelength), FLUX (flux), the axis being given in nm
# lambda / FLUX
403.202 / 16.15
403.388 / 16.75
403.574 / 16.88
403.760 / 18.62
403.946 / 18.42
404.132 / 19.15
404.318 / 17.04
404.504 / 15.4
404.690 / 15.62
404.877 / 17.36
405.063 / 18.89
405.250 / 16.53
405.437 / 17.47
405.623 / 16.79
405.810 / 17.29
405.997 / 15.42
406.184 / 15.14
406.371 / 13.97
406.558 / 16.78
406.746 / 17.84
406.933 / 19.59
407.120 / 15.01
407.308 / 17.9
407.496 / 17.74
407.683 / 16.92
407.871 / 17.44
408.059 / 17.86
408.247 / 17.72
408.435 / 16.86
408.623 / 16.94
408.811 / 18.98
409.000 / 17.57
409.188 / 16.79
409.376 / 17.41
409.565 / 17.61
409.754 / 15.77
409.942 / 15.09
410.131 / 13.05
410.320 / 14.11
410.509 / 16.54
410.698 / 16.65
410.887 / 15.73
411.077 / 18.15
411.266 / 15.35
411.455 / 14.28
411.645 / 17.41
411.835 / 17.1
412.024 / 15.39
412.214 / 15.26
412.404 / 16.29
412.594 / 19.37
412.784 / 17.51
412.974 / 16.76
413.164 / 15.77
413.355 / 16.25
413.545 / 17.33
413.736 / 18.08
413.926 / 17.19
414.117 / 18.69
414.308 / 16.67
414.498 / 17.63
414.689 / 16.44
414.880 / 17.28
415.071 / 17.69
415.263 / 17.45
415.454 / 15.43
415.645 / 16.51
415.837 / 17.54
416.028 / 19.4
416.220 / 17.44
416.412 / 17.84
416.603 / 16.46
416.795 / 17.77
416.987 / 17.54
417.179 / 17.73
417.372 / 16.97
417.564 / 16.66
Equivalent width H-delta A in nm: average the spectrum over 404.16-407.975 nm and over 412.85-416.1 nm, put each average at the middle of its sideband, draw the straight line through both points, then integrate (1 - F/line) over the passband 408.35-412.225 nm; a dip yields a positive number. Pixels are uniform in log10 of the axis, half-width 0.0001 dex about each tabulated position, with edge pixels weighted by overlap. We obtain 0.16 nm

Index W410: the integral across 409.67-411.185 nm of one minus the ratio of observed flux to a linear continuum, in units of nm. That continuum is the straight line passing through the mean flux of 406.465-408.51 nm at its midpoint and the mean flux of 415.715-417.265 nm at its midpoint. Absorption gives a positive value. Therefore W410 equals 0.16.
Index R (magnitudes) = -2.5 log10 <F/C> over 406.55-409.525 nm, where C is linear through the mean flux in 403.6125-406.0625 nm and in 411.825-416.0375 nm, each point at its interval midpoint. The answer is -0.02 mag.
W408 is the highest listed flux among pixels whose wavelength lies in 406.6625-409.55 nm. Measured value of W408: 19.59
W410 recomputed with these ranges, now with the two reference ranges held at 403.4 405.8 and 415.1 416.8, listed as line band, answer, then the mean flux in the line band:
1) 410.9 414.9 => 0.110 nm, 16.8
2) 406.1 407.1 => 0.044 nm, 16.6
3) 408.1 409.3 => -0.012 nm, 17.5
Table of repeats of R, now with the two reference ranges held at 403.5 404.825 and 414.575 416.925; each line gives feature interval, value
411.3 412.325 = 0.09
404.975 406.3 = 0.04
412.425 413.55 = 0.01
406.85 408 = -0.01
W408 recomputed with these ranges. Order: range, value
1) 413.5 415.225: 18.69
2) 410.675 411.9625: 18.15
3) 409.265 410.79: 17.61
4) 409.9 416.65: 19.4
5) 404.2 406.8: 18.89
